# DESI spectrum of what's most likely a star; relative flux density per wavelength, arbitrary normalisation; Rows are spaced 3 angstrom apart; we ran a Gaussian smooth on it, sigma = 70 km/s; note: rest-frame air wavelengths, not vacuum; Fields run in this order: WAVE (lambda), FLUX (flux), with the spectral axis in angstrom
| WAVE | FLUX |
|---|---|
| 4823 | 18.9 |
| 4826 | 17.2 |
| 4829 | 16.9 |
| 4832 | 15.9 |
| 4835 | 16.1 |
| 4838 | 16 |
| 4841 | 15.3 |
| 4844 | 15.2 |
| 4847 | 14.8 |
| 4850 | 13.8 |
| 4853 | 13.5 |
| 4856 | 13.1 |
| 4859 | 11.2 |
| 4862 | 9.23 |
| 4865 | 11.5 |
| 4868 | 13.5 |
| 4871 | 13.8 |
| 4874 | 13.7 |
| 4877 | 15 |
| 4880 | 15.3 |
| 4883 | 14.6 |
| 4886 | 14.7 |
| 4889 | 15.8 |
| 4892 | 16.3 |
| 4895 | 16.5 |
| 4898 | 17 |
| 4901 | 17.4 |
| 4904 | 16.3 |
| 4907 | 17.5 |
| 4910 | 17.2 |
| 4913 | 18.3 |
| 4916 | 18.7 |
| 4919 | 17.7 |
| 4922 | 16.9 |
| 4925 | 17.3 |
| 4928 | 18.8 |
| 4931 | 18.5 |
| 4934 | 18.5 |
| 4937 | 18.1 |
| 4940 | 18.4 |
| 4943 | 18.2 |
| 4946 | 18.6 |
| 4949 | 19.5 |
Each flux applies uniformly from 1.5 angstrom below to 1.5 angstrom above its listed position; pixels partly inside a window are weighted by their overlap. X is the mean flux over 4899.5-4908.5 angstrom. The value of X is 17.1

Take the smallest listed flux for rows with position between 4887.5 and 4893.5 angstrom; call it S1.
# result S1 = 15.8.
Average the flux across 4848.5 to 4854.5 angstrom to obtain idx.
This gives 13.7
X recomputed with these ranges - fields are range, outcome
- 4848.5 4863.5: 12.2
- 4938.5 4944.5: 18.3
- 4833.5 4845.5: 15.7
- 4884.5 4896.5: 15.8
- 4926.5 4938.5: 18.5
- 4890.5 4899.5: 16.6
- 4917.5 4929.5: 17.7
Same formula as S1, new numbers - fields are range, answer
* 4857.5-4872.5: 9.23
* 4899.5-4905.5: 16.3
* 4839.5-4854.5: 13.5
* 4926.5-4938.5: 18.1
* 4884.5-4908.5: 14.7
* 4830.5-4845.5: 15.2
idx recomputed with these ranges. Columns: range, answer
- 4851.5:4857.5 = 13.3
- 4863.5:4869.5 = 12.5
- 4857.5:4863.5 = 10.2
